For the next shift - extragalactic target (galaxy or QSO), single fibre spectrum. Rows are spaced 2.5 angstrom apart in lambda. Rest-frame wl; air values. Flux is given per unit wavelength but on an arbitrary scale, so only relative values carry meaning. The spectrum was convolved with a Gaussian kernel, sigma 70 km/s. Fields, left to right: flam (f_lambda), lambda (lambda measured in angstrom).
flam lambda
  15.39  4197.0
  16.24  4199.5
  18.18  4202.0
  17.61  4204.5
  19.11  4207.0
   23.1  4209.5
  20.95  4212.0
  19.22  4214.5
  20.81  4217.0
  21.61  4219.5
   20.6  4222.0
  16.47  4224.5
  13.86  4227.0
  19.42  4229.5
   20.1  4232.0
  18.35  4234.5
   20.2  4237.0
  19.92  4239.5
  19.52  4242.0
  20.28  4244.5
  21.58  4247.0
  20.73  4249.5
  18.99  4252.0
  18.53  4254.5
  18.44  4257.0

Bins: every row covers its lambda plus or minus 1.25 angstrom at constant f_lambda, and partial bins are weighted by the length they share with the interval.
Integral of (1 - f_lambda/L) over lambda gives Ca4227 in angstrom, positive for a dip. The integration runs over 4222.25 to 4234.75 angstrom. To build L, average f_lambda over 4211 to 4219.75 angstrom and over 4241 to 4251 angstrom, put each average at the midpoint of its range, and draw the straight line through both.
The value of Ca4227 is 1.6 angstrom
